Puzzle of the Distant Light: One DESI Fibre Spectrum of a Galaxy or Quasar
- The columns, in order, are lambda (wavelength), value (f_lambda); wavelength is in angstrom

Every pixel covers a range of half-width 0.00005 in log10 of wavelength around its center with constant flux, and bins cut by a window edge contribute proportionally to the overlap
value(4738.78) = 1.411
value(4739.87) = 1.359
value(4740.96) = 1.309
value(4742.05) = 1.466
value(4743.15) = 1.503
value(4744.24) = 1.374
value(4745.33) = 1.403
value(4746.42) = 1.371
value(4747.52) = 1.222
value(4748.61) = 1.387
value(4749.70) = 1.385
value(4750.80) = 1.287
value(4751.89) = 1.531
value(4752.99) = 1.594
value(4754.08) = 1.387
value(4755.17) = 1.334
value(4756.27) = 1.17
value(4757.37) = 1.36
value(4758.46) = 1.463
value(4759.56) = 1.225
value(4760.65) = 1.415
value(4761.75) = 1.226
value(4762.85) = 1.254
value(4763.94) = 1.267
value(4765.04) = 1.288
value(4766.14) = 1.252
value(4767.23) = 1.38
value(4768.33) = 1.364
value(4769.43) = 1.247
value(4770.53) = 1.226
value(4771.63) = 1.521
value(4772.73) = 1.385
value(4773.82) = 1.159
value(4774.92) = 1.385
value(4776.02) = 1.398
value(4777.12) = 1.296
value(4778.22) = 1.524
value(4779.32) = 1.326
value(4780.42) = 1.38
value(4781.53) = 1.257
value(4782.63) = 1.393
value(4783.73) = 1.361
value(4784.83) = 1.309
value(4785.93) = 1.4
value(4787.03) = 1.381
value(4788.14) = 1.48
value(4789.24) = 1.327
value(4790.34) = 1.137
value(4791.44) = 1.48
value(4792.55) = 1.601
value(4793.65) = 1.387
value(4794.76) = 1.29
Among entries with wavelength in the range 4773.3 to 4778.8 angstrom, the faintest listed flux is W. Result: 1.159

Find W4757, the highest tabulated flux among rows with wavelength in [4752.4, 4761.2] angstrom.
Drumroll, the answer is 1.594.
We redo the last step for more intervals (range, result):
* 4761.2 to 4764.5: 1.267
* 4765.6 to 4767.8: 1.38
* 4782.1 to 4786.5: 1.4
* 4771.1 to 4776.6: 1.521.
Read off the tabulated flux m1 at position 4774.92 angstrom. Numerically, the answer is 1.385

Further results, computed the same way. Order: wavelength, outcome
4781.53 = 1.257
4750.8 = 1.287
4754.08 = 1.387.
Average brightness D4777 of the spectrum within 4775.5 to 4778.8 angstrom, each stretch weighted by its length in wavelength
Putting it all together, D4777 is 1.41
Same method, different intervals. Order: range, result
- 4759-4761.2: 1.32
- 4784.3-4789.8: 1.38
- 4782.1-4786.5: 1.37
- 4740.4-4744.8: 1.41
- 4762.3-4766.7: 1.27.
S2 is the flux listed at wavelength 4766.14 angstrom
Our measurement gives 1.252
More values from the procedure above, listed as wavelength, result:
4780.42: 1.38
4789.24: 1.327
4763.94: 1.267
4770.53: 1.226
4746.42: 1.371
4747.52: 1.222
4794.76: 1.29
